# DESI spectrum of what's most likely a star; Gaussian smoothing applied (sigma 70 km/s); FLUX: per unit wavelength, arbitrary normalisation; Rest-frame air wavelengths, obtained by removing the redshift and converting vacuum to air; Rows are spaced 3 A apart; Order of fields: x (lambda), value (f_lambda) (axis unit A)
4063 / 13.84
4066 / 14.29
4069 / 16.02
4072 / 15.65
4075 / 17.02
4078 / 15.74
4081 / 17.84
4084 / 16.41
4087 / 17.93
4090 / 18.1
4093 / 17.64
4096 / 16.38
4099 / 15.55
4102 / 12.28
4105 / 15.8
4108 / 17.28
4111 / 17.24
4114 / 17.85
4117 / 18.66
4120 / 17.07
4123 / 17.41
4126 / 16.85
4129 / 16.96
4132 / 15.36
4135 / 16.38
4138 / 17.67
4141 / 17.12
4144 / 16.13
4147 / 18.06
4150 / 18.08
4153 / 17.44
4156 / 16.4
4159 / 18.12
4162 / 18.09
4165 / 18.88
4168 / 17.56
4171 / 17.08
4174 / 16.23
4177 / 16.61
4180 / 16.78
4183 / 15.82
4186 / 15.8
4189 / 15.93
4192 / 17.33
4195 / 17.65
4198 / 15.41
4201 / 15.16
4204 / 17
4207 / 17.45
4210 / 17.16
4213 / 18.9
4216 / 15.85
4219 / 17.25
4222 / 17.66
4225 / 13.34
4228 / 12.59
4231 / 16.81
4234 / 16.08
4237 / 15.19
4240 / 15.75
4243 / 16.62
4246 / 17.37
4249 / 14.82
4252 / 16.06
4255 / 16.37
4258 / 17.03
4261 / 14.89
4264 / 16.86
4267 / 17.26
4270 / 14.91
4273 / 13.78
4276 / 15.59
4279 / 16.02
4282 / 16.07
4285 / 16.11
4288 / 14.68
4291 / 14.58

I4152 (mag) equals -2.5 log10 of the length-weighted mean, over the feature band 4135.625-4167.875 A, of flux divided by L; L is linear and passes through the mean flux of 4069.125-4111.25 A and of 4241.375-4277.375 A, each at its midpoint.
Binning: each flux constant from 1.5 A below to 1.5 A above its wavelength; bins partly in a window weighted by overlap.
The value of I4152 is -0.083 mag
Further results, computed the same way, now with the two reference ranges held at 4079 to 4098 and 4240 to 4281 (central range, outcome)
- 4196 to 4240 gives 0.01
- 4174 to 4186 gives 0.02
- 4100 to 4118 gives 0.05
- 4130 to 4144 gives 0.02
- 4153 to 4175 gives -0.05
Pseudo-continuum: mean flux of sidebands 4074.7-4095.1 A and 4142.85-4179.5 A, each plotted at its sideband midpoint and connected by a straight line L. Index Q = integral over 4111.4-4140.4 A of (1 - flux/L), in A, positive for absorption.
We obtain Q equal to 0.3 A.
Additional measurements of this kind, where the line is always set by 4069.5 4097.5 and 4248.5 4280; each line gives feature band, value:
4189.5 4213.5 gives -1.0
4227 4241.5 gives 0.6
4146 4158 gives -0.7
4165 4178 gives -0.6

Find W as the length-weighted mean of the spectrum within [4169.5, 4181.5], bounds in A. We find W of 16.7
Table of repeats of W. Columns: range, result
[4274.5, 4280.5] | 15.8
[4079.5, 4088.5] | 17.4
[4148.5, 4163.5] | 17.6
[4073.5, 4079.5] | 16.4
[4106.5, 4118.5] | 17.8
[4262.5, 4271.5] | 16.3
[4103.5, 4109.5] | 16.5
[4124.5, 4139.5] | 16.6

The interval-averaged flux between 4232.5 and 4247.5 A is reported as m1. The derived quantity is 16.2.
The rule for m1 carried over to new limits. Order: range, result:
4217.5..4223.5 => 17.5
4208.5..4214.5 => 18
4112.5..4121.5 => 17.9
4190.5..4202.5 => 16.4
